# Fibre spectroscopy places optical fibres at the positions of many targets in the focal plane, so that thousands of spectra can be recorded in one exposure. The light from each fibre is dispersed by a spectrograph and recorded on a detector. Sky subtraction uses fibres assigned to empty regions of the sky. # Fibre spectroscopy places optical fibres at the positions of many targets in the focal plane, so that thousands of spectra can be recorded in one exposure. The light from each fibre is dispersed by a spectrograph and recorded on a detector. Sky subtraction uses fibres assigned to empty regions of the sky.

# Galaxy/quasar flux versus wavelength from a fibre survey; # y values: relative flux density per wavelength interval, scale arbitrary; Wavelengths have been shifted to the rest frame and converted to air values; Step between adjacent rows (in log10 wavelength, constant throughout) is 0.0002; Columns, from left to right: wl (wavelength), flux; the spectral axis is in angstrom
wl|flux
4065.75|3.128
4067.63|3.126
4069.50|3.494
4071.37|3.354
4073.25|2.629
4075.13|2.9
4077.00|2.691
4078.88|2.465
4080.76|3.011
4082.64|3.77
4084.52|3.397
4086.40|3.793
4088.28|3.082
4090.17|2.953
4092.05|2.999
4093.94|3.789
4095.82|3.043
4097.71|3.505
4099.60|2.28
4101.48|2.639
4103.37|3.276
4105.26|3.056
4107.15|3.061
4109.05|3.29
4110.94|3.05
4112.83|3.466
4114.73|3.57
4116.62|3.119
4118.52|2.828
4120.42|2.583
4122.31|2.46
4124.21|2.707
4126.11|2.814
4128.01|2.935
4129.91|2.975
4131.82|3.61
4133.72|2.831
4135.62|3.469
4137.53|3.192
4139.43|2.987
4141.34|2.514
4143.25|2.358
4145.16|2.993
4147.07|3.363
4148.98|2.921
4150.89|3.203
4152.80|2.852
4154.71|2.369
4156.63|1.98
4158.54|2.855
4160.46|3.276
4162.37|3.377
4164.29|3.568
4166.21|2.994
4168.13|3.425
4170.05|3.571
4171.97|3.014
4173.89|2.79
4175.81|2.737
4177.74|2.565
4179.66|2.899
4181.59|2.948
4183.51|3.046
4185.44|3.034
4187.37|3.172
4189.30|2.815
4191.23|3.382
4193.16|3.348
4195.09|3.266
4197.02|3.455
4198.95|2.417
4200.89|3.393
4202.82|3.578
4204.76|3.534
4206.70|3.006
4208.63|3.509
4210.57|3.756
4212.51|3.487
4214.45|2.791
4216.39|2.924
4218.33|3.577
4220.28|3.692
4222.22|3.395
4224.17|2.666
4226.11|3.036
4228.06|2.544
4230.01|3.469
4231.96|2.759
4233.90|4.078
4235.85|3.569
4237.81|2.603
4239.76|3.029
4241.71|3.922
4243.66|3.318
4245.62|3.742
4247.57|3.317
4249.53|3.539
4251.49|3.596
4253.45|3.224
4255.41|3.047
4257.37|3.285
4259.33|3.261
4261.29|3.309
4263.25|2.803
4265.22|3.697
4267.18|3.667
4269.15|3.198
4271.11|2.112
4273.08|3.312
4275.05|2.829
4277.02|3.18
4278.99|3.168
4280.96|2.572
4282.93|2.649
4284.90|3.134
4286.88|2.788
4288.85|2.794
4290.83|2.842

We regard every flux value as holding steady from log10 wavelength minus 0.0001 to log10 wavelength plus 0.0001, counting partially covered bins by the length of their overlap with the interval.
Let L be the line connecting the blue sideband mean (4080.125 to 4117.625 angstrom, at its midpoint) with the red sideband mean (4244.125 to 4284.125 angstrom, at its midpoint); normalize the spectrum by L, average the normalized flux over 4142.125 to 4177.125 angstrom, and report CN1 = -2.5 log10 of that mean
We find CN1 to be 0.08 mag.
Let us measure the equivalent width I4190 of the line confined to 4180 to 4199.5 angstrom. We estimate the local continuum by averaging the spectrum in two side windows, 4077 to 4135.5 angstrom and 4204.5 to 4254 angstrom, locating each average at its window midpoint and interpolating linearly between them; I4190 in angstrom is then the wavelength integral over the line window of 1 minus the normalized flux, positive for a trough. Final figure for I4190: 0.83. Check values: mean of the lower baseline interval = 3.08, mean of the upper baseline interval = 3.31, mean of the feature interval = 3.1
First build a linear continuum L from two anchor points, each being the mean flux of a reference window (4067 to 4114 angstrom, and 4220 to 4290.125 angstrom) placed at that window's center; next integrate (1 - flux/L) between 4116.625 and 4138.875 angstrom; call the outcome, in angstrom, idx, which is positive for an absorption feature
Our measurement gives 1.3 angstrom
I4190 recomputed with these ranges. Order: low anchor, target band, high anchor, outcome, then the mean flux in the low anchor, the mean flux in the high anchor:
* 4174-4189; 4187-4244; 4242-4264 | -2.63 angstrom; 2.9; 3.34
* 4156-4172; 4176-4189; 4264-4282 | 0.87 angstrom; 3.15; 3.08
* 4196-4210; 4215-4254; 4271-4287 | -2.14 angstrom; 3.29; 2.9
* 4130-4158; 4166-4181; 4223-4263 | 0.05 angstrom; 2.9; 3.26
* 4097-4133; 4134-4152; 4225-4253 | 0.50 angstrom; 3.01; 3.32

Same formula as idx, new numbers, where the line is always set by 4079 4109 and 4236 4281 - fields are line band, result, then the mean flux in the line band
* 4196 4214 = -0.7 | 3.33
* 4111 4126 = 1.0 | 2.96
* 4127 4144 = 1.0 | 2.99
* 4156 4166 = 0.4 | 3.04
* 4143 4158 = 1.9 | 2.78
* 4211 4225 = -0.2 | 3.24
